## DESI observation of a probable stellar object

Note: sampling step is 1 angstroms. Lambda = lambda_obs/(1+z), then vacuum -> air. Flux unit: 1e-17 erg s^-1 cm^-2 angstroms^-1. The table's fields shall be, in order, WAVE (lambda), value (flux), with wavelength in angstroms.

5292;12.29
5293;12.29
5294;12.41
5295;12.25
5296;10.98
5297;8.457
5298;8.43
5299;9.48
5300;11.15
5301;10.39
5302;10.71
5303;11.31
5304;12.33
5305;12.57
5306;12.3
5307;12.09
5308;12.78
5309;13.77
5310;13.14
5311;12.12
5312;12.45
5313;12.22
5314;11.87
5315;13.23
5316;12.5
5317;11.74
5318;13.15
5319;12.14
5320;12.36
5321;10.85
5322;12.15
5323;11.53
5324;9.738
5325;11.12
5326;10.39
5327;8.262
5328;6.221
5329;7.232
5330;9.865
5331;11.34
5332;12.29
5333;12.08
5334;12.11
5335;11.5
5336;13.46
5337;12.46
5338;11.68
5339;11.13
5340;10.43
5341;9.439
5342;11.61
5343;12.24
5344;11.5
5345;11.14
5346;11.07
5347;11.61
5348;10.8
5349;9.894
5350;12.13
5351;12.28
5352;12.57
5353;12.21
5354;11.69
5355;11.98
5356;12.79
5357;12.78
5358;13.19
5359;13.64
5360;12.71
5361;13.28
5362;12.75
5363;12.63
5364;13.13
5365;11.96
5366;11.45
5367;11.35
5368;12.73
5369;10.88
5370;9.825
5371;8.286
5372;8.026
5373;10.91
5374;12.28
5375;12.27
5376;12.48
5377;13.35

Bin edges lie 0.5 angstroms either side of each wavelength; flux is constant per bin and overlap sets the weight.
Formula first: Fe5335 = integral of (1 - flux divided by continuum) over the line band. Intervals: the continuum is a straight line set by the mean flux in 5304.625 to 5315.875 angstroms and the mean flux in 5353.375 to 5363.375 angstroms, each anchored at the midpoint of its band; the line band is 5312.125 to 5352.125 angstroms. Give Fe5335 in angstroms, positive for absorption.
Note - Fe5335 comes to 4.35 angstroms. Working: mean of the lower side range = 12.6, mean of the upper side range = 12.7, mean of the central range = 11.3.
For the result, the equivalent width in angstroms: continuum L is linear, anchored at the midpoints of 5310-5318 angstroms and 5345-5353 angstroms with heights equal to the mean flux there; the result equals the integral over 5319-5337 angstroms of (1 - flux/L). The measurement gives 1.8 angstroms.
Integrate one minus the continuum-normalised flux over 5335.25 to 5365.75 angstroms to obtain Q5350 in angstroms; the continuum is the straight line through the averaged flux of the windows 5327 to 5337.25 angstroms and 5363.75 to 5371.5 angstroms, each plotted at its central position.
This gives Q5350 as -3.0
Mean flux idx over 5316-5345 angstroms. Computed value 11.1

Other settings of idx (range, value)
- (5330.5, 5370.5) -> 11.9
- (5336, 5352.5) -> 11.4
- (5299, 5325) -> 12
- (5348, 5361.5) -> 12.3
